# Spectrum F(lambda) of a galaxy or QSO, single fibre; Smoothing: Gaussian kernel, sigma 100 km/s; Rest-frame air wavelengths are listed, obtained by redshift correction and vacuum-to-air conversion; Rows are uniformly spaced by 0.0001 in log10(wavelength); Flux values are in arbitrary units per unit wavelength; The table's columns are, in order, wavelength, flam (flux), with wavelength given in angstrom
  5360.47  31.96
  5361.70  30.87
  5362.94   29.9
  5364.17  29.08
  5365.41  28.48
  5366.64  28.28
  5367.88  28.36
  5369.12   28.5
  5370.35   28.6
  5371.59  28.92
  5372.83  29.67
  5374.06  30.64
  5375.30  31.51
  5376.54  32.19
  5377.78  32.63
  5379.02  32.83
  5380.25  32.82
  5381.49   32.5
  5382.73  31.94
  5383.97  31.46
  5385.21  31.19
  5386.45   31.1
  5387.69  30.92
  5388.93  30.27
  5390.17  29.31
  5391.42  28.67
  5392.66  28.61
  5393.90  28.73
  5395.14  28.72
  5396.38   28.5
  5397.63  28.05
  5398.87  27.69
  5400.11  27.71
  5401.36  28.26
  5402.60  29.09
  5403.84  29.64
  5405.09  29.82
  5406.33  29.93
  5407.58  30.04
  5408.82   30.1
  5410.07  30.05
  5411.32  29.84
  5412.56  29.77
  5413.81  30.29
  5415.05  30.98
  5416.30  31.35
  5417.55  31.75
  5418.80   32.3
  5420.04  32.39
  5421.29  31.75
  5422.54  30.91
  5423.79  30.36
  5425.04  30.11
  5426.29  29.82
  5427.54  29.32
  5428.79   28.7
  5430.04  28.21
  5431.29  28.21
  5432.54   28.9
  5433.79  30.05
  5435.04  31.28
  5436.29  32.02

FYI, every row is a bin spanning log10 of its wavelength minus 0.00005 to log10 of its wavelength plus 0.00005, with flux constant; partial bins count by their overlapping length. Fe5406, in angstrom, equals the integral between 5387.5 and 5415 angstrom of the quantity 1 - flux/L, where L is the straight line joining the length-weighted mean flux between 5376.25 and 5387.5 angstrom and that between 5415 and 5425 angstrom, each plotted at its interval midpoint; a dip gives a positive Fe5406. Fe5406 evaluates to 2.1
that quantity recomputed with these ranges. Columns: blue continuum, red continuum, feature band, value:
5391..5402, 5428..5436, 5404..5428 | -1.38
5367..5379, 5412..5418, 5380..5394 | -0.11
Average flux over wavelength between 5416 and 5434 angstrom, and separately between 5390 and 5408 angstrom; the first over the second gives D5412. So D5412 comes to 1.05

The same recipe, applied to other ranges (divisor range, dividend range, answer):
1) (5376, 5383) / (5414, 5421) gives 0.97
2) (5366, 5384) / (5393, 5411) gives 0.95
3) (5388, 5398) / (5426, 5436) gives 1.02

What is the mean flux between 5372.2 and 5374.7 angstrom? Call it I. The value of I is 30.2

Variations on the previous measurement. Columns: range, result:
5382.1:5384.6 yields 31.7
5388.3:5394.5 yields 29.1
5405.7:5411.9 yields 30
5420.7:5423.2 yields 31.3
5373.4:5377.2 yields 31.4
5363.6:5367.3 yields 28.6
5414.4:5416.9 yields 31.2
